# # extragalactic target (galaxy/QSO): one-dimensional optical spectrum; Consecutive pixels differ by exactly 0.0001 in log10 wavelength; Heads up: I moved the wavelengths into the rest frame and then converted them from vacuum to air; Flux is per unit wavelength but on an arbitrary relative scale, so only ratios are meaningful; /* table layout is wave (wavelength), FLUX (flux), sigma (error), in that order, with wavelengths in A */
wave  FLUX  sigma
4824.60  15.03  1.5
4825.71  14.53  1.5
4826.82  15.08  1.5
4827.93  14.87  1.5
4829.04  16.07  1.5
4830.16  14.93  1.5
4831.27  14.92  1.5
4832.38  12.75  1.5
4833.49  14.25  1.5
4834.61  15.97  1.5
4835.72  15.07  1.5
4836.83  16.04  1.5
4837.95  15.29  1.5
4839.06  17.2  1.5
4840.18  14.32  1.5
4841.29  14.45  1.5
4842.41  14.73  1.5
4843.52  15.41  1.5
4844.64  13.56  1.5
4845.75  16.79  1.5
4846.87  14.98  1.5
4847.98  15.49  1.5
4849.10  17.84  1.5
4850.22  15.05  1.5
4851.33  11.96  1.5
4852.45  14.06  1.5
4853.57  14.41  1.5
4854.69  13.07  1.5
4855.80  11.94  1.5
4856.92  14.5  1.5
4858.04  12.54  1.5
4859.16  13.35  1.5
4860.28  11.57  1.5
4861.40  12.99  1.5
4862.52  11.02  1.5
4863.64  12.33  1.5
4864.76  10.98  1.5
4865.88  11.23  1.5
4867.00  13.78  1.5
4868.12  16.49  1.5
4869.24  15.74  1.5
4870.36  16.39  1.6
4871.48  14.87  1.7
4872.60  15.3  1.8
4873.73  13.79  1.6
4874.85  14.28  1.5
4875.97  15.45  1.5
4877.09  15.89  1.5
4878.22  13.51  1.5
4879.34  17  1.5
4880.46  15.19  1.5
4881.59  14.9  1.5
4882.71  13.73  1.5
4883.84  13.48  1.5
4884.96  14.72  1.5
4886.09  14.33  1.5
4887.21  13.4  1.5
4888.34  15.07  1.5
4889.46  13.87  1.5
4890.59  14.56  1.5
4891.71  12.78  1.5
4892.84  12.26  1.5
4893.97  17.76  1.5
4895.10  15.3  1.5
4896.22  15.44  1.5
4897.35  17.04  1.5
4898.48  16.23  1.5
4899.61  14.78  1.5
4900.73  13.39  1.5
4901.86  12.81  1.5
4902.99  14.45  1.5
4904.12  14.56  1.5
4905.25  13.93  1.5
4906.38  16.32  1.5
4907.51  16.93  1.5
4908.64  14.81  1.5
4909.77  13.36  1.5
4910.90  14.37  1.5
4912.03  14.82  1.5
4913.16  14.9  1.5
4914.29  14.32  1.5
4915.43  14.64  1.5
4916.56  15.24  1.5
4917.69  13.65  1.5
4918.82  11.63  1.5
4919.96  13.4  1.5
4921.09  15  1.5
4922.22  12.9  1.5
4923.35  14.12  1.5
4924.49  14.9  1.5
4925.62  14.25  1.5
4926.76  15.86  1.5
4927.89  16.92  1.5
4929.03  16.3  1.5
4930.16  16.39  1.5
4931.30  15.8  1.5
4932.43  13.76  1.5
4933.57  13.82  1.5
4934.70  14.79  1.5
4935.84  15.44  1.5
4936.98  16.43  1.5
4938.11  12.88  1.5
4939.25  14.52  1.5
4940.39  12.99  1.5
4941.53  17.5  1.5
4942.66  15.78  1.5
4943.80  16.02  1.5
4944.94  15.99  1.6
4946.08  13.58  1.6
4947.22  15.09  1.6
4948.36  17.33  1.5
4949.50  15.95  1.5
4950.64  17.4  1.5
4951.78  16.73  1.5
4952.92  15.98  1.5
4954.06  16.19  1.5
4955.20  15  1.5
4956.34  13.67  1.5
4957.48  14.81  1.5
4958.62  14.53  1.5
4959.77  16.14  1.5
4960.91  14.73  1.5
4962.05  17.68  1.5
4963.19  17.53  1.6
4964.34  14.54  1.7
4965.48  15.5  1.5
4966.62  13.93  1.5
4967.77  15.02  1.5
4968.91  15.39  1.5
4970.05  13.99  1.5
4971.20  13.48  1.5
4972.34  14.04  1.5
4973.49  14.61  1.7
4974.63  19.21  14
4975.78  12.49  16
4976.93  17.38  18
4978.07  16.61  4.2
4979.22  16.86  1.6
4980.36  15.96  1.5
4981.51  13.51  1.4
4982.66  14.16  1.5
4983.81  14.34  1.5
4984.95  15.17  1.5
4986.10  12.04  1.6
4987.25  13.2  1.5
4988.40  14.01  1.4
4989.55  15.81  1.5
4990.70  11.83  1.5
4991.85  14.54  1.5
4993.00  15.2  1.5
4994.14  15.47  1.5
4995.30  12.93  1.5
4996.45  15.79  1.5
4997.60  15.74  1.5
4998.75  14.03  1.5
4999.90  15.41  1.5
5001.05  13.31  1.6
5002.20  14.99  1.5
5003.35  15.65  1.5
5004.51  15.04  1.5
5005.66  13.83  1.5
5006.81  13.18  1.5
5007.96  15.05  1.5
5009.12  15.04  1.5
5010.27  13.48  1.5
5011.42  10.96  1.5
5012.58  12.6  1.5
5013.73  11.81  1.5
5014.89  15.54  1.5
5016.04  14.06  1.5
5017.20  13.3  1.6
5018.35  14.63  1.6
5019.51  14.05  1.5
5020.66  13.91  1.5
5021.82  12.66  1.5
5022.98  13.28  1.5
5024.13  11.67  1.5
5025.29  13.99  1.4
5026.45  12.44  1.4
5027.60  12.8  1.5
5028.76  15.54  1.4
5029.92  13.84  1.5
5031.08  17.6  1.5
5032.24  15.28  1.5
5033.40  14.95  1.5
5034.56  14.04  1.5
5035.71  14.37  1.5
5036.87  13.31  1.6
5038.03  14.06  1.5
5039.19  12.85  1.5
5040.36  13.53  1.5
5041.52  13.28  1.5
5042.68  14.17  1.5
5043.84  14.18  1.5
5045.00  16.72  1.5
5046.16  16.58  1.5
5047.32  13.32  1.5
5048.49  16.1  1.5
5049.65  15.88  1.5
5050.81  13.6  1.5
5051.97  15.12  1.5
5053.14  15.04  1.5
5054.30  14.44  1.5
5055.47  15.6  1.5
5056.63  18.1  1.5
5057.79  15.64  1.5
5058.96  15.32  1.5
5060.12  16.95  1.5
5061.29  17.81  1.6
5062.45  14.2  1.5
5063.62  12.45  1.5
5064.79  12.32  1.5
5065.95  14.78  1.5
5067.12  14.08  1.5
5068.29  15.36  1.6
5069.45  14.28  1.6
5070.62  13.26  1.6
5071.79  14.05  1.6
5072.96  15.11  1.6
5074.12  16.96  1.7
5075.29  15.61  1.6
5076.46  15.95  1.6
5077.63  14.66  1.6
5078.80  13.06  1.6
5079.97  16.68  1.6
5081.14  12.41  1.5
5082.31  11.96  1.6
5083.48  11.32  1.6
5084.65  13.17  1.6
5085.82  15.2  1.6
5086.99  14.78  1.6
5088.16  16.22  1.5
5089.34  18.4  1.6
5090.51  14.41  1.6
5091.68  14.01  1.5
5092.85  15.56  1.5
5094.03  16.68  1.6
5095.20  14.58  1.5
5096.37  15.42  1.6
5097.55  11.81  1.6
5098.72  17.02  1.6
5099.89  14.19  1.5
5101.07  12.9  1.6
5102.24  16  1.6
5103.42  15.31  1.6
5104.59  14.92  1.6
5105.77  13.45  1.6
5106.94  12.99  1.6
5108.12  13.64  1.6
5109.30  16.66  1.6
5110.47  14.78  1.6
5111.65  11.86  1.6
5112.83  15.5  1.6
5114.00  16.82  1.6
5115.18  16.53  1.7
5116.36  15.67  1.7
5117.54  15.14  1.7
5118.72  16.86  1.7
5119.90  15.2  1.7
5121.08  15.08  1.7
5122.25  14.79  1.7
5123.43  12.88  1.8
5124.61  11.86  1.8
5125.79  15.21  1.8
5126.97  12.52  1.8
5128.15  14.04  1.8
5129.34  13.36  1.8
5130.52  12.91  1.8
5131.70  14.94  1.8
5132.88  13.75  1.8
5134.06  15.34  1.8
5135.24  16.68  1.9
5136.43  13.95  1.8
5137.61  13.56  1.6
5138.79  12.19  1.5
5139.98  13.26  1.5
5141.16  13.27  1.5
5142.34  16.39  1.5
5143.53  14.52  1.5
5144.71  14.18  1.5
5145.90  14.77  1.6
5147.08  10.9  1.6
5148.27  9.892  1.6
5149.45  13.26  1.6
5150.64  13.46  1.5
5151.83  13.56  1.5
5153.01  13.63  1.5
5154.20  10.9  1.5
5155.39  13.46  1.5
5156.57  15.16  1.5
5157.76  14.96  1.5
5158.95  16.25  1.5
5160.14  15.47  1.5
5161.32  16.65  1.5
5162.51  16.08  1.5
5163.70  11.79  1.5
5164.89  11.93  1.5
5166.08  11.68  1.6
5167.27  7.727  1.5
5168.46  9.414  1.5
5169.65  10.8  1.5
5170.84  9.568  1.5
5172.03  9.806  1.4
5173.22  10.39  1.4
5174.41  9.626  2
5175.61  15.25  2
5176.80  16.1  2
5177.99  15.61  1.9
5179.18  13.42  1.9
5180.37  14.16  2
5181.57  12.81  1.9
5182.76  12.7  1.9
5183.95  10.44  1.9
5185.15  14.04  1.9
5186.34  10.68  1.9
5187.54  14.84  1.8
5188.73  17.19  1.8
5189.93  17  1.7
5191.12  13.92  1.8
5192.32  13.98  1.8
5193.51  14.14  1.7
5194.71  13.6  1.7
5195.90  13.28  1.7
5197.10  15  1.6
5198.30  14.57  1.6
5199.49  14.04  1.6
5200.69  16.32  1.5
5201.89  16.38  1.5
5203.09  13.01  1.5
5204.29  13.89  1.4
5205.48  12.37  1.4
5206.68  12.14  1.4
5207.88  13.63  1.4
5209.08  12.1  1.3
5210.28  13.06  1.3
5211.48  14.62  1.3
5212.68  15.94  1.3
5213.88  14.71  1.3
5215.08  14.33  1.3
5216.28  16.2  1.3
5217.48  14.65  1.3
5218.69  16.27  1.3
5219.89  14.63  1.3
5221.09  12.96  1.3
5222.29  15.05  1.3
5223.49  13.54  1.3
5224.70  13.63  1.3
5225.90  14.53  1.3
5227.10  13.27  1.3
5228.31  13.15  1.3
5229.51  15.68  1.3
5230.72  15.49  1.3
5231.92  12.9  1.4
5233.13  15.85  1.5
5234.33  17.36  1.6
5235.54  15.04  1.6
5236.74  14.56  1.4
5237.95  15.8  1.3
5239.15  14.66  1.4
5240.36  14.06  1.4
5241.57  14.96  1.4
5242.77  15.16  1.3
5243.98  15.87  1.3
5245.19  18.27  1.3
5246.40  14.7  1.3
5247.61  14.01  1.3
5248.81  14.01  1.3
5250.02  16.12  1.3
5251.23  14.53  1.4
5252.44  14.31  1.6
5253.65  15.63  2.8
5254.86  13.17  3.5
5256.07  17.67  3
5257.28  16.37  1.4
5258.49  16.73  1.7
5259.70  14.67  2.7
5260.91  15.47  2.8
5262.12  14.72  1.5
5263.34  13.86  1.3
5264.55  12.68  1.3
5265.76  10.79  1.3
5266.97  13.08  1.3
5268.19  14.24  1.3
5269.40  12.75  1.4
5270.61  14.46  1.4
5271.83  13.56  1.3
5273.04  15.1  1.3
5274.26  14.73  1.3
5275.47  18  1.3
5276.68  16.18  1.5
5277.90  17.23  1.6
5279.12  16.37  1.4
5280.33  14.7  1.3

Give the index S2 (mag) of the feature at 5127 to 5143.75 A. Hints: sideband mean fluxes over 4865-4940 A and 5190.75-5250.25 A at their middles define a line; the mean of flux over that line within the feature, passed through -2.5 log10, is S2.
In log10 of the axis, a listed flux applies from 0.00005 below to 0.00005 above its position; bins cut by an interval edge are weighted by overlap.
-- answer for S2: 0.04 mag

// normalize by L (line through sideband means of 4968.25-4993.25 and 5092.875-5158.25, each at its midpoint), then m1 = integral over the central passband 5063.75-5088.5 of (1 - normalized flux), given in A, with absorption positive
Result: 0.2 A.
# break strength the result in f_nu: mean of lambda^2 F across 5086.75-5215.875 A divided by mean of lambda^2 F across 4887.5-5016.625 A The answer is 1.0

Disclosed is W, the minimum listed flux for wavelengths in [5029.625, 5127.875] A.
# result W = 11.32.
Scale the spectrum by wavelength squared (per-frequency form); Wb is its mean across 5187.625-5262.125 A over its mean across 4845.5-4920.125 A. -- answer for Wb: 1.2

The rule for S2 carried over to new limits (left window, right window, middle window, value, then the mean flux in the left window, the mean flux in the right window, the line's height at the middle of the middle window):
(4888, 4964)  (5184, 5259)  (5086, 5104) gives -0.02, 15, 14.6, 14.8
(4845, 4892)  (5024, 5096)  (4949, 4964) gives -0.10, 14.2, 14.7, 14.4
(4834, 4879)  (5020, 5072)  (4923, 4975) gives -0.07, 14.4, 14.5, 14.4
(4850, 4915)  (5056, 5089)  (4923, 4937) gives -0.06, 14.3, 14.7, 14.4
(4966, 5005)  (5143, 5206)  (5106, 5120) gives -0.10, 14.7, 13.4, 13.8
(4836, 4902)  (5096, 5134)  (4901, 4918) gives -0.01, 14.4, 14.5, 14.4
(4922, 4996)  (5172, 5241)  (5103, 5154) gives 0.02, 15.1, 14.1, 14.4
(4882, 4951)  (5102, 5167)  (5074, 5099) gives -0.03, 14.8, 14.1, 14.3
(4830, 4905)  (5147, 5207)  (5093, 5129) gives -0.09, 14.4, 13.3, 13.5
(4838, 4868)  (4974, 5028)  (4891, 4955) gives -0.07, 13.9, 14.2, 14.1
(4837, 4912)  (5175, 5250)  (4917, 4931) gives -0.01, 14.5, 14.5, 14.5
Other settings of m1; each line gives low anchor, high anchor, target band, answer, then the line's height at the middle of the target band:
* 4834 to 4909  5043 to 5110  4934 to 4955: -1.34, 14.6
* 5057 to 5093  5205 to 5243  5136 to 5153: 1.42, 14.6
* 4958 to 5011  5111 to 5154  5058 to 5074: -0.33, 14.4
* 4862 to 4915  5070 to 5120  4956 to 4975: -0.75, 14.6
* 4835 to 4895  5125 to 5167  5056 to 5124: -4.68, 13.9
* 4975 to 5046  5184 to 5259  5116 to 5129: 0.02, 14.5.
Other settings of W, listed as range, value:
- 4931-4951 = 12.88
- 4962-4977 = 12.49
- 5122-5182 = 7.727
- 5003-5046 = 10.96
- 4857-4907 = 10.98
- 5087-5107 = 11.81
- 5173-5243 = 9.626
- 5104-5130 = 11.86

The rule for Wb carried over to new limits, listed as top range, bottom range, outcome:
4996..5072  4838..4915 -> 1.06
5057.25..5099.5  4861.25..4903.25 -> 1.11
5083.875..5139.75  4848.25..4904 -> 1.13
